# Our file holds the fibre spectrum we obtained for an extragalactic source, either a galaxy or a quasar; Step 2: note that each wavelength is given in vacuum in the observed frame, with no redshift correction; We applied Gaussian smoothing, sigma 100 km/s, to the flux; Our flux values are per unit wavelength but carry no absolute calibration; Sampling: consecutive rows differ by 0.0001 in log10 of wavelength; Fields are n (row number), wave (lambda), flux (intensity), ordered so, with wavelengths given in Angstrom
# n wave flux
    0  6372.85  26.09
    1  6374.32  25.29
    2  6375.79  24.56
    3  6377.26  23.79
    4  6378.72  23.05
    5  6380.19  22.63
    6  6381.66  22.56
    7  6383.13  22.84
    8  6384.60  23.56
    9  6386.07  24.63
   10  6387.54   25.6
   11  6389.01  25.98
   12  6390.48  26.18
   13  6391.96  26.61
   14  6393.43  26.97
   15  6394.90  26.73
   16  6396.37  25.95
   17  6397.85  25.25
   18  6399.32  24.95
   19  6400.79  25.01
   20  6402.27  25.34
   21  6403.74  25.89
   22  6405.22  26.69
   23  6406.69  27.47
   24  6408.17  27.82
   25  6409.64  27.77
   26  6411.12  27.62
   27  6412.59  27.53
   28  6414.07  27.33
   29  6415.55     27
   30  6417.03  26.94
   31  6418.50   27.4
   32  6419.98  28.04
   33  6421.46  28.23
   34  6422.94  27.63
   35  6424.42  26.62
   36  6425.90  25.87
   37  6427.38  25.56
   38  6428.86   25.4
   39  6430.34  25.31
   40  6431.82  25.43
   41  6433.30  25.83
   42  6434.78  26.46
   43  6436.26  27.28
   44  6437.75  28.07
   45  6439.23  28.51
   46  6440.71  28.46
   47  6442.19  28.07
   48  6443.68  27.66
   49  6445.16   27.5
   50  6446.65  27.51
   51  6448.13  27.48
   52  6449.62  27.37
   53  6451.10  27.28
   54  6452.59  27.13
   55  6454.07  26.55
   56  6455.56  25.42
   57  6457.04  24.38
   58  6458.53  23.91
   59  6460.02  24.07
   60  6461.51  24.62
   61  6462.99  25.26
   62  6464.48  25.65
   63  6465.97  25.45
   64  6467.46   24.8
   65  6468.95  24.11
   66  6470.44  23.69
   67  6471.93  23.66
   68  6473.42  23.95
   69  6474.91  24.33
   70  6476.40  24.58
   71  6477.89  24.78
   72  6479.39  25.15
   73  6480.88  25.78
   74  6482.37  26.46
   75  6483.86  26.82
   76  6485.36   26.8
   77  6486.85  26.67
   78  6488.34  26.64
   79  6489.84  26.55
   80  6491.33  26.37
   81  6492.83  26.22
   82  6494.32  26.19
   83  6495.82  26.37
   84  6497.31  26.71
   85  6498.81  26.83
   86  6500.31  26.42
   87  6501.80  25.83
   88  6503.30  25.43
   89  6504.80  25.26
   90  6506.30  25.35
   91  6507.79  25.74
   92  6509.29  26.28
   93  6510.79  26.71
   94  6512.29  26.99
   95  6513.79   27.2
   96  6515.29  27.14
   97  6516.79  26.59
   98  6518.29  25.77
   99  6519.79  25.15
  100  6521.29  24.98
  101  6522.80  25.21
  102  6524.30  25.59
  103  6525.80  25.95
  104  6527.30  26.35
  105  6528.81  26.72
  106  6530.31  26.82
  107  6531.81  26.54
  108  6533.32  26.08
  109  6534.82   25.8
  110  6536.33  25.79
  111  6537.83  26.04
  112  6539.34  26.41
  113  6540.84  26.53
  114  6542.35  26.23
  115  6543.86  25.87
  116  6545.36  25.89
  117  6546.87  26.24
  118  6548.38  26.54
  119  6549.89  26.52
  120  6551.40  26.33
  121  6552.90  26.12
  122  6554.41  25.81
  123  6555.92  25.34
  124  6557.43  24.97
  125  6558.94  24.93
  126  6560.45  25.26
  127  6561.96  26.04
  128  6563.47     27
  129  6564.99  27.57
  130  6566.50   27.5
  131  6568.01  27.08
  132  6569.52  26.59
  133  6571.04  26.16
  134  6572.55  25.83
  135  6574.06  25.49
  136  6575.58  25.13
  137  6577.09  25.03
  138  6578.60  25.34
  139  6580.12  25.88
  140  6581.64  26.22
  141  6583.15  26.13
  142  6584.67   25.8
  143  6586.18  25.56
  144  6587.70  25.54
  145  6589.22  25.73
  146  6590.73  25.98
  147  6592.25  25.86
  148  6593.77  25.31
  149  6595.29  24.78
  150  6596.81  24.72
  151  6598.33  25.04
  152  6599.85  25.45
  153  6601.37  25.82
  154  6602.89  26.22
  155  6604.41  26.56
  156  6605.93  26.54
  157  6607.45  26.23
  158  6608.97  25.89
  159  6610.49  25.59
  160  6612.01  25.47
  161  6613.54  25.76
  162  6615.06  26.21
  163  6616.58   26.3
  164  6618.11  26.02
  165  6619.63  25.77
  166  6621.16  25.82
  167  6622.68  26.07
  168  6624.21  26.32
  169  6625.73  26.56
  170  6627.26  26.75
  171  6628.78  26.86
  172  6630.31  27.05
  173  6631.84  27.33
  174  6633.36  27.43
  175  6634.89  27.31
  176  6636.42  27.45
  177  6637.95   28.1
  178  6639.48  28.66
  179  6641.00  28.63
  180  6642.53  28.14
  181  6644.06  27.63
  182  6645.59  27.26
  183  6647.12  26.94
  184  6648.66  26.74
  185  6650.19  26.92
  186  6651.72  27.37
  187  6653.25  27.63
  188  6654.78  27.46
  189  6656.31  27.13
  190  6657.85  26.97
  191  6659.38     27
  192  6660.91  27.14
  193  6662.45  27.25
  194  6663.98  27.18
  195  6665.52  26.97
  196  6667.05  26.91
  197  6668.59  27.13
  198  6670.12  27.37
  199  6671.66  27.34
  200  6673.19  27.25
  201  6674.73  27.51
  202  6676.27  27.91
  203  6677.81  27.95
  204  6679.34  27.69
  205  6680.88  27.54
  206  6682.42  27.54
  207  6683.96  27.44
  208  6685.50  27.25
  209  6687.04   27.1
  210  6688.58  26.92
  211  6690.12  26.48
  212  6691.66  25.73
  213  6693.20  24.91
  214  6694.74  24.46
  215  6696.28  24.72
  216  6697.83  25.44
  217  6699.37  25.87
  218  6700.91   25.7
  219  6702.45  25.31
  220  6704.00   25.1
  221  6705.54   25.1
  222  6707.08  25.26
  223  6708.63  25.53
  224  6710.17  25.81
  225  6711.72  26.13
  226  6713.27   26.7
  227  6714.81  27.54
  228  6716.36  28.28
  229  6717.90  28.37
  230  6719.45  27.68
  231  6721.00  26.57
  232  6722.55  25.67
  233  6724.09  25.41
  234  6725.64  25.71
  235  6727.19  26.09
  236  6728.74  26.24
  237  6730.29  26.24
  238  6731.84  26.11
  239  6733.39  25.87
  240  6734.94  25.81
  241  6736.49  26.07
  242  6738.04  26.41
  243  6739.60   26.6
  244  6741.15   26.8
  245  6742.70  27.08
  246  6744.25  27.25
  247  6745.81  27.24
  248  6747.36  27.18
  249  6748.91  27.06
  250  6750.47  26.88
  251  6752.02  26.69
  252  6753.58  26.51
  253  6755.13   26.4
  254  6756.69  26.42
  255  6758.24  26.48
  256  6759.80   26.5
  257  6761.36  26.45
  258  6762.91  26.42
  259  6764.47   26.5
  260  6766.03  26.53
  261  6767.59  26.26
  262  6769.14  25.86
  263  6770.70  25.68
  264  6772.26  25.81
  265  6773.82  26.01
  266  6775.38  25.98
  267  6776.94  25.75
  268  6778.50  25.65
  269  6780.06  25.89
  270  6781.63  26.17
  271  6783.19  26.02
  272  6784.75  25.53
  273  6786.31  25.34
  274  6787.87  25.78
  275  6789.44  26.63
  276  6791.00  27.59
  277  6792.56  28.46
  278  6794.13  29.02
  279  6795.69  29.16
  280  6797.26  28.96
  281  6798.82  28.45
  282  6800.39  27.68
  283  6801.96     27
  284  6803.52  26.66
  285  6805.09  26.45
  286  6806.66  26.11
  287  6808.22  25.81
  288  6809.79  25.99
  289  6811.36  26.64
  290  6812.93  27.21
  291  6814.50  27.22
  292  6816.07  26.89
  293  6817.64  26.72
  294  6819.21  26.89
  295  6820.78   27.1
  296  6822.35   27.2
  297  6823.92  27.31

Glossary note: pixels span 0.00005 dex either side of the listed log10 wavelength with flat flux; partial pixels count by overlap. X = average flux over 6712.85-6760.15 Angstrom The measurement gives 26.6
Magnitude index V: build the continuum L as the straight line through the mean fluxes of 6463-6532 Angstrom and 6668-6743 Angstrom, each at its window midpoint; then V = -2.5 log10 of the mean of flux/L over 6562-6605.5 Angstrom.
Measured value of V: 0.01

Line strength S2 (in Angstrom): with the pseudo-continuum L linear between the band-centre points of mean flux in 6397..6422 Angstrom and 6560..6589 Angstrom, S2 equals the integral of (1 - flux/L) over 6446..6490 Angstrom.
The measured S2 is 1.7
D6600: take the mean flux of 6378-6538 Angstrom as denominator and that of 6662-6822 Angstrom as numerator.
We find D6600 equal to 1.02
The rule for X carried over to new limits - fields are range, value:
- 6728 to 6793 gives 26.4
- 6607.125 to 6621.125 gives 25.9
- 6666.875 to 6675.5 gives 27.3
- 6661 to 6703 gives 26.7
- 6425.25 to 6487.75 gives 25.9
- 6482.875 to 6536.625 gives 26.2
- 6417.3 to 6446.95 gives 27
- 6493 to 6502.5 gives 26.4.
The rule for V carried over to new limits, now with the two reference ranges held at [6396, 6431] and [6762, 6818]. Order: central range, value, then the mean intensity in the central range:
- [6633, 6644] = -0.05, 28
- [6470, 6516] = 0.03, 25.9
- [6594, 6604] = 0.05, 25.4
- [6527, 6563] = 0.02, 26.1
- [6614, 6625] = 0.02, 26.1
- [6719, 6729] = 0.02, 26.1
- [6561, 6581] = 0.02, 26.2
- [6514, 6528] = 0.03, 25.9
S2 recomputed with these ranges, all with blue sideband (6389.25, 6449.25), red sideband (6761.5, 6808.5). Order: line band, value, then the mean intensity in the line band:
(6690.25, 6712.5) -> 1.1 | 25.4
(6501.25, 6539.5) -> 1.0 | 26.1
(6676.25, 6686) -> -0.3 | 27.6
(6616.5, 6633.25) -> 0.2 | 26.5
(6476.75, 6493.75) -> 0.4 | 26.2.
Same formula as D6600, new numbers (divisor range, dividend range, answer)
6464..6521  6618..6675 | 1.05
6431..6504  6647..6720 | 1.03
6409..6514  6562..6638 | 1.00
